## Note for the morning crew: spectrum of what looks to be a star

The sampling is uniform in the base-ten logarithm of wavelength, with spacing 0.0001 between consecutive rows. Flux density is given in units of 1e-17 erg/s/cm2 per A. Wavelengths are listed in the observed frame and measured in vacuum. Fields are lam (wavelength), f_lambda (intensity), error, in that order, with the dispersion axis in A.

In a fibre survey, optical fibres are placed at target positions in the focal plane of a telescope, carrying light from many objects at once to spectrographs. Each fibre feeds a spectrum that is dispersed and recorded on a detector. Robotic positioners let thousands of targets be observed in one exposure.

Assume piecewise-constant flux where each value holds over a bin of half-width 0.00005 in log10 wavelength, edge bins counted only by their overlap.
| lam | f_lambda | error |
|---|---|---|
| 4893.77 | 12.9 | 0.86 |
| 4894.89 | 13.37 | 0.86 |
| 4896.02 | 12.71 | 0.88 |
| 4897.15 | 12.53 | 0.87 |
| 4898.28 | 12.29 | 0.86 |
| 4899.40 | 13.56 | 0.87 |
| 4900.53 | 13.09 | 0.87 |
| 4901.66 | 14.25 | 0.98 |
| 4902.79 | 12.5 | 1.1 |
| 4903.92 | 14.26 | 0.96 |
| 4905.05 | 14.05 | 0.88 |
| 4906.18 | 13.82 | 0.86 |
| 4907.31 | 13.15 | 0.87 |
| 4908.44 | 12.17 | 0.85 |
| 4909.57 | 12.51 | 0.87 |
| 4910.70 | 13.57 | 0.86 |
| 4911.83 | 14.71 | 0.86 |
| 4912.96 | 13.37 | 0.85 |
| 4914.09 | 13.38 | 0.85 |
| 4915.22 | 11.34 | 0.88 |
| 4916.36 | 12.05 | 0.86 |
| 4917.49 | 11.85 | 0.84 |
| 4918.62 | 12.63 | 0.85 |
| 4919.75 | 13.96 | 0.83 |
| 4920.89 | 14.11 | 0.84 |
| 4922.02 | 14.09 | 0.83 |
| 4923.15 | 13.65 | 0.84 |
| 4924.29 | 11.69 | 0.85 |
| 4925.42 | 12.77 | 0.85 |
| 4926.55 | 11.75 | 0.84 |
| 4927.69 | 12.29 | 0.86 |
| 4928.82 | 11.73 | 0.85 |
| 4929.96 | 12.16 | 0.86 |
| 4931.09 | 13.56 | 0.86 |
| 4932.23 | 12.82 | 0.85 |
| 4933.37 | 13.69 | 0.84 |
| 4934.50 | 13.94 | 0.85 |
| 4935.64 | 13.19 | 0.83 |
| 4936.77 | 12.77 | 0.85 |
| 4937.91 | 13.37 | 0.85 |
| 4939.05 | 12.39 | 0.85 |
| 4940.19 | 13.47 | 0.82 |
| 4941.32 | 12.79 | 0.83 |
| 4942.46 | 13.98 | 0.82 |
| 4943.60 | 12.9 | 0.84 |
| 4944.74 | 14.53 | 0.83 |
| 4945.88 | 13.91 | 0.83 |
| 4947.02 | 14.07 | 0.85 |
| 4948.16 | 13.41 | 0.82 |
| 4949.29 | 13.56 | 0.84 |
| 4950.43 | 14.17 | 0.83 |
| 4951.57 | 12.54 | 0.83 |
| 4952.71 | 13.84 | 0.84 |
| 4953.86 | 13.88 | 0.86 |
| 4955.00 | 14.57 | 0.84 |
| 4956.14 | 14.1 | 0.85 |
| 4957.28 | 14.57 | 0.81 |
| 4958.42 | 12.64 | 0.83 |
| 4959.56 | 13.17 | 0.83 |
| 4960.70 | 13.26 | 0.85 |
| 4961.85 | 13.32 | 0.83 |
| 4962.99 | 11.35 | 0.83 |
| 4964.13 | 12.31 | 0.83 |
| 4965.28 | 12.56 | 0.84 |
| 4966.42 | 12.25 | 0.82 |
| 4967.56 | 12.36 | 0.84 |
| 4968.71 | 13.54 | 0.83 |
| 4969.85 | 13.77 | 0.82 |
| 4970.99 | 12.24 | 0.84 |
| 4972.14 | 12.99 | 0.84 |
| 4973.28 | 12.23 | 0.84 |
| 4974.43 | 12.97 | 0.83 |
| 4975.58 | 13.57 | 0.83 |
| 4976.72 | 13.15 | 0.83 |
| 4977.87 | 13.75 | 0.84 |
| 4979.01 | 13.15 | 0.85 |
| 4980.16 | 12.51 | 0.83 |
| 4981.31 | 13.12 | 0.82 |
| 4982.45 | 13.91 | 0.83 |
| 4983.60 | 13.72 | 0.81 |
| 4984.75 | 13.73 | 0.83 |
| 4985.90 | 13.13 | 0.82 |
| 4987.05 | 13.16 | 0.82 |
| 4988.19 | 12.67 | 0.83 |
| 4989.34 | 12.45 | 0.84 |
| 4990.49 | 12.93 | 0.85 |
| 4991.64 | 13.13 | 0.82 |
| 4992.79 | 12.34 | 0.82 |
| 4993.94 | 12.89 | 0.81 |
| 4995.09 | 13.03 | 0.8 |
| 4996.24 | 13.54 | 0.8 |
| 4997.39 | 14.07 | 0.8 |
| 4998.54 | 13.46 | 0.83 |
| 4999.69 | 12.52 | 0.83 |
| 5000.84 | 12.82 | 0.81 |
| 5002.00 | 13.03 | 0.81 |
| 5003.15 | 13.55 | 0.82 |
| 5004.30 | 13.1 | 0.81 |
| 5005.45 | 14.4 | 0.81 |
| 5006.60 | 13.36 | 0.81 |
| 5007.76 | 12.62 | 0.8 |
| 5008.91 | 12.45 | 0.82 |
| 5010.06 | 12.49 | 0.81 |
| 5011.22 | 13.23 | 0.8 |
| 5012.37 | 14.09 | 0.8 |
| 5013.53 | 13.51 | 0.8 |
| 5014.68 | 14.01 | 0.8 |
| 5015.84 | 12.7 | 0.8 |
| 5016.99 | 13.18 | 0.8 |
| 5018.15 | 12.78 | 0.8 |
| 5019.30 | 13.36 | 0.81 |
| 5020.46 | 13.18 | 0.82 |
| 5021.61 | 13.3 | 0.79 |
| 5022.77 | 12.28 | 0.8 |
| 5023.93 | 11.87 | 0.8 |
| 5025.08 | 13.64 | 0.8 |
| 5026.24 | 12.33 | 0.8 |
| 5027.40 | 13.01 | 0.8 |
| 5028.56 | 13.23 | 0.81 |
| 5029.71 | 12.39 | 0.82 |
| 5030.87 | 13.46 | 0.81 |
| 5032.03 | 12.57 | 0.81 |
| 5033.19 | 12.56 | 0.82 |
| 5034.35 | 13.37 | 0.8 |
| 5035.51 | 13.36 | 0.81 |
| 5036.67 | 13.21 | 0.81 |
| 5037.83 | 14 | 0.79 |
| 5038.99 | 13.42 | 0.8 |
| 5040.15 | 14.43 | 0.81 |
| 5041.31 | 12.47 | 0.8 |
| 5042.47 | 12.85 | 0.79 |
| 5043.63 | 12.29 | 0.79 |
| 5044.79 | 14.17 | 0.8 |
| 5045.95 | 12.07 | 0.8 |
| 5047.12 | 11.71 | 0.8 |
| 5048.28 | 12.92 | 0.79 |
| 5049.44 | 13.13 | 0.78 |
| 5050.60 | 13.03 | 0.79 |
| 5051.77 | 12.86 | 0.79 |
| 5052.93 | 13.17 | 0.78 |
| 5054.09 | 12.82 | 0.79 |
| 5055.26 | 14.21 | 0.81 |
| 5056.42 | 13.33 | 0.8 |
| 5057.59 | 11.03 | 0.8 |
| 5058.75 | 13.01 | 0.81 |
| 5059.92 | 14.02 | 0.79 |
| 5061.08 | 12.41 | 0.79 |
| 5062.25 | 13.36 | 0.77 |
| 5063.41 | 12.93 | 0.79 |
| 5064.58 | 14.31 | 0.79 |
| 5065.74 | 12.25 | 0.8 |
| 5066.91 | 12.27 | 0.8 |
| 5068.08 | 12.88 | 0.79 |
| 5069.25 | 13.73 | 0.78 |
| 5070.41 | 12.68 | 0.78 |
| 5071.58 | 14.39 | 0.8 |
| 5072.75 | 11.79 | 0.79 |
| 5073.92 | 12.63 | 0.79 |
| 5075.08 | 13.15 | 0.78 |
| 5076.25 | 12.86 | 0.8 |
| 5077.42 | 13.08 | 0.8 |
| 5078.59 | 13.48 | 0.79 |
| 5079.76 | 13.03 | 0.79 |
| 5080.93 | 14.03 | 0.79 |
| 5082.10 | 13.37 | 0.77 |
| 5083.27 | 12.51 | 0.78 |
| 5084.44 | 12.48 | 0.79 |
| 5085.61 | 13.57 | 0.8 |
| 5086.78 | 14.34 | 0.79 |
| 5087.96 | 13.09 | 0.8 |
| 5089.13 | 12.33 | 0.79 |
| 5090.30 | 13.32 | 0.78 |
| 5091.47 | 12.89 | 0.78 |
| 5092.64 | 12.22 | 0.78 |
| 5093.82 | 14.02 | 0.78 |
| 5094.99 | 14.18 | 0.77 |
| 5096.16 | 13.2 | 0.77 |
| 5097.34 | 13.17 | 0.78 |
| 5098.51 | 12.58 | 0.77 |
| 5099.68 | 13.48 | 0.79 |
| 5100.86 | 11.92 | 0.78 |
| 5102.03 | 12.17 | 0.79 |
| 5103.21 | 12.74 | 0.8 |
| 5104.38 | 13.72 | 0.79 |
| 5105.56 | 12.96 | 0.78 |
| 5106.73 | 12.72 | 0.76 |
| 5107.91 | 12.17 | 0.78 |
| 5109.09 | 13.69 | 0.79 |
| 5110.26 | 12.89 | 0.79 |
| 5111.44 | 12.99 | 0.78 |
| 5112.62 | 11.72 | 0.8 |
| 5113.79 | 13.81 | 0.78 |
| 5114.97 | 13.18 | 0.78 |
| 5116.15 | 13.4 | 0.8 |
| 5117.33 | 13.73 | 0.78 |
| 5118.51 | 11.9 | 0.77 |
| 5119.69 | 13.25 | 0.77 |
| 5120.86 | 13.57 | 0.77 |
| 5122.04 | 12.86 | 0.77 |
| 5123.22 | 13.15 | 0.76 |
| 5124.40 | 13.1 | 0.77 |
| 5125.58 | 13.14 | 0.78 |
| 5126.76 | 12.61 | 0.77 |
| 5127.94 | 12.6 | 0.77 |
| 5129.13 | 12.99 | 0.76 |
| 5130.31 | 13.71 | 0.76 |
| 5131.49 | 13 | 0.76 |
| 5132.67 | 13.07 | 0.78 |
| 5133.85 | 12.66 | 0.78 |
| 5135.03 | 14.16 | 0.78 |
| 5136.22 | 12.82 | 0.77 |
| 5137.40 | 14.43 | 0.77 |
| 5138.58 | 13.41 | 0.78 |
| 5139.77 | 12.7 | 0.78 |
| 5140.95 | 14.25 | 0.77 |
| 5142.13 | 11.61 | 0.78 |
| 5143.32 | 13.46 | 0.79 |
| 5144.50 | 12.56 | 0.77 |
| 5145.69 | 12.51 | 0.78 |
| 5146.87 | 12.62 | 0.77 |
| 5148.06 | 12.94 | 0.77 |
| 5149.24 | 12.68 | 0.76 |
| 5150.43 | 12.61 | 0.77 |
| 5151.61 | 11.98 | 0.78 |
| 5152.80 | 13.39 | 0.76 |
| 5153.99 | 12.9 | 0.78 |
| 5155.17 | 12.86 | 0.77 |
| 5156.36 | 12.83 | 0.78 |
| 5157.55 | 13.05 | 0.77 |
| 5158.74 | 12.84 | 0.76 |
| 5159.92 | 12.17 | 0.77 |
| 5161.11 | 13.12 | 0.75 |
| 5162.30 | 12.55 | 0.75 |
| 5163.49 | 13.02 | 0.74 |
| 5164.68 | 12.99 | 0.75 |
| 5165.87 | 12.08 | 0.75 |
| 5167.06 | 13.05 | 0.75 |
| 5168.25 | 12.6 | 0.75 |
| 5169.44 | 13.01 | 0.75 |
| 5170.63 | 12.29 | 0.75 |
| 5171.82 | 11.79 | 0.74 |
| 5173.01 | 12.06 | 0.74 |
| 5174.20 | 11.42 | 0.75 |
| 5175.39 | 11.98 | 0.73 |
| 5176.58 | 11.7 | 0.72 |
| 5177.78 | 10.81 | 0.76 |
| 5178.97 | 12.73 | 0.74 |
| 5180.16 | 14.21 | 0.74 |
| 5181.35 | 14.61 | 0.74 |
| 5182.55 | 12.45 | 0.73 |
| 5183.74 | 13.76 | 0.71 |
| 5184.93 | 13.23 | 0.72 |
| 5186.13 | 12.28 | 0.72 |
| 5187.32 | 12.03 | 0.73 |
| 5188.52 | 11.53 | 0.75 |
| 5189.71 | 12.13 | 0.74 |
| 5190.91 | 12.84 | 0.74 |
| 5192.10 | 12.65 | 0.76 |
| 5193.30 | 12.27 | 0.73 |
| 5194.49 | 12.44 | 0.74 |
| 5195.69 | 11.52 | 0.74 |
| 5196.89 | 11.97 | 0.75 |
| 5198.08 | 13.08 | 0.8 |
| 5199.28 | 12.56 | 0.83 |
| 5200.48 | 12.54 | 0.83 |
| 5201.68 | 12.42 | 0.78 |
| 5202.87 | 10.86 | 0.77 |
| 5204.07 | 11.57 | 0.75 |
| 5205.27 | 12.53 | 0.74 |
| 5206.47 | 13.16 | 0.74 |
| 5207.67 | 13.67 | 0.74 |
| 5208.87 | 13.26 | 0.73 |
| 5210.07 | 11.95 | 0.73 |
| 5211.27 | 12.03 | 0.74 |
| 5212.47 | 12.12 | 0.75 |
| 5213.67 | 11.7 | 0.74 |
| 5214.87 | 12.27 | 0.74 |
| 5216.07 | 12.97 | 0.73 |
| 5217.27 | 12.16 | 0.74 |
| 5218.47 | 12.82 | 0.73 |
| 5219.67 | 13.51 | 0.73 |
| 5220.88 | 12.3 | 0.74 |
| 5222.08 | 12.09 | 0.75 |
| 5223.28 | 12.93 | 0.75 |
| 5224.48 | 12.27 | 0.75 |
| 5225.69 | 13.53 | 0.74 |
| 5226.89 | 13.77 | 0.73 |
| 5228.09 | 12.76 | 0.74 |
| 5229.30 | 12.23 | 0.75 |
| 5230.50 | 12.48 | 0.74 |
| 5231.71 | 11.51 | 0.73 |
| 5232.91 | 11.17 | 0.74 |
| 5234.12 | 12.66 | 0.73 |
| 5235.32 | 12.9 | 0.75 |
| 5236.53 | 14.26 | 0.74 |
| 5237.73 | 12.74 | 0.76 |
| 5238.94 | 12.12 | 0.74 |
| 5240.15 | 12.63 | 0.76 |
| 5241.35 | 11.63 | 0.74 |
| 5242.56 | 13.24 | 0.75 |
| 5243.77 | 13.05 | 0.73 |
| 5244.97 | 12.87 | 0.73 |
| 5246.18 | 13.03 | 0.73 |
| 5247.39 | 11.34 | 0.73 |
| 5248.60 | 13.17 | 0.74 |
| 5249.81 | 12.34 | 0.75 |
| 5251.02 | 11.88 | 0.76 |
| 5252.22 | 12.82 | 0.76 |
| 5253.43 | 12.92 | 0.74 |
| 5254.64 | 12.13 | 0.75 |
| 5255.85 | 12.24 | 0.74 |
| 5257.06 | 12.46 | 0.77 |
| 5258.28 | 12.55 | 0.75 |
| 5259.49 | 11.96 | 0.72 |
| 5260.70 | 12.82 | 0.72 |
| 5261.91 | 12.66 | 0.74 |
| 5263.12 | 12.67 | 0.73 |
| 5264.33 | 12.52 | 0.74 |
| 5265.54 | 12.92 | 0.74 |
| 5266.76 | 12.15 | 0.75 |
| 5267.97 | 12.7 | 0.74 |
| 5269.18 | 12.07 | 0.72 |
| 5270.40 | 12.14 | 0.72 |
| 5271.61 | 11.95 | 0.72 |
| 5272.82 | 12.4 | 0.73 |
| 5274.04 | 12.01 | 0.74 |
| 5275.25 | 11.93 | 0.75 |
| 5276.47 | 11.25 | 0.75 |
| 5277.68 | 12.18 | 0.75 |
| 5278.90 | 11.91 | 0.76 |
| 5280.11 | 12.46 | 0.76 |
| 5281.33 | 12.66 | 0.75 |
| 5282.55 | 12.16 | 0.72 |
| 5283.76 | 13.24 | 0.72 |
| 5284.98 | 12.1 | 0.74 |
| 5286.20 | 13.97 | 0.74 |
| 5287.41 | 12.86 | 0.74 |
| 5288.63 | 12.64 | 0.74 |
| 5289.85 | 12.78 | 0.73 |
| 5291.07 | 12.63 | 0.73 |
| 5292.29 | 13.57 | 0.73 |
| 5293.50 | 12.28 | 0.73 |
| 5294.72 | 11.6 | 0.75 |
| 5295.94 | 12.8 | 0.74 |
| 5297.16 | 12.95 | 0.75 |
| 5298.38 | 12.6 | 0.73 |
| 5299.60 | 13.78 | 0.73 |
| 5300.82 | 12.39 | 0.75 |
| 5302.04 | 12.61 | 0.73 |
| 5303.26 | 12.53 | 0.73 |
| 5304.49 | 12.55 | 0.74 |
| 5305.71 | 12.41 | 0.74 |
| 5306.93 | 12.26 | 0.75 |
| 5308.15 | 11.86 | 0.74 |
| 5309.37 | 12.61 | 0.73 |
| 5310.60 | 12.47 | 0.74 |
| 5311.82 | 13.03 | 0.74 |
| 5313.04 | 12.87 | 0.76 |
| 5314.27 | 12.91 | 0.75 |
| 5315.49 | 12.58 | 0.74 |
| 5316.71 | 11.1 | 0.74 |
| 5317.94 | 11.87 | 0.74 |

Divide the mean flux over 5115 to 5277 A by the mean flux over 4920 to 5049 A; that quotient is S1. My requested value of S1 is 1.0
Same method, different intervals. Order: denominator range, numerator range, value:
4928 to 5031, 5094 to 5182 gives 0.98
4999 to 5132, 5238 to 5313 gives 0.96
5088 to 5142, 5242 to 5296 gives 0.96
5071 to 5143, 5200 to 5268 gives 0.96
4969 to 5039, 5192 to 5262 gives 0.95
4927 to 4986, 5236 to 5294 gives 0.95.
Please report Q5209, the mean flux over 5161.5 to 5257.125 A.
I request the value 12.5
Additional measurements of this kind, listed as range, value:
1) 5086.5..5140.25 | 13.1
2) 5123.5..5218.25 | 12.7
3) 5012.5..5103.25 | 13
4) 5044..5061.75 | 12.9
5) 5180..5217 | 12.5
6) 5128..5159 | 13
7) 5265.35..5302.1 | 12.5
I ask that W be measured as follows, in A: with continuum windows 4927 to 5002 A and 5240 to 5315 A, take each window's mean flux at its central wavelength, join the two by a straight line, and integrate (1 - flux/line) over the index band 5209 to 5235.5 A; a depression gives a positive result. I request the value 0.3 A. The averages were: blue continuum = 13.2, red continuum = 12.5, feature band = 12.5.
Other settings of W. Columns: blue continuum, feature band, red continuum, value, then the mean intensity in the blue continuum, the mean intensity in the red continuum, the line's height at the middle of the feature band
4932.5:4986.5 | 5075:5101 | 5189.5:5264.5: -0.5 A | 13.3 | 12.5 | 12.9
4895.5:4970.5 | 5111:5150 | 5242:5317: -0.8 A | 13.2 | 12.5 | 12.8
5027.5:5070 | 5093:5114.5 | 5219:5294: -0.2 A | 13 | 12.5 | 12.9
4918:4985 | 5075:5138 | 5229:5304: -1.2 A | 13.2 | 12.5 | 12.9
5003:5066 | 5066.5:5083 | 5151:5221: -0.2 A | 13.1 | 12.5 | 12.9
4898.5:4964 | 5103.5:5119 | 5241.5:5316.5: -0.2 A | 13.2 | 12.5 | 12.9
